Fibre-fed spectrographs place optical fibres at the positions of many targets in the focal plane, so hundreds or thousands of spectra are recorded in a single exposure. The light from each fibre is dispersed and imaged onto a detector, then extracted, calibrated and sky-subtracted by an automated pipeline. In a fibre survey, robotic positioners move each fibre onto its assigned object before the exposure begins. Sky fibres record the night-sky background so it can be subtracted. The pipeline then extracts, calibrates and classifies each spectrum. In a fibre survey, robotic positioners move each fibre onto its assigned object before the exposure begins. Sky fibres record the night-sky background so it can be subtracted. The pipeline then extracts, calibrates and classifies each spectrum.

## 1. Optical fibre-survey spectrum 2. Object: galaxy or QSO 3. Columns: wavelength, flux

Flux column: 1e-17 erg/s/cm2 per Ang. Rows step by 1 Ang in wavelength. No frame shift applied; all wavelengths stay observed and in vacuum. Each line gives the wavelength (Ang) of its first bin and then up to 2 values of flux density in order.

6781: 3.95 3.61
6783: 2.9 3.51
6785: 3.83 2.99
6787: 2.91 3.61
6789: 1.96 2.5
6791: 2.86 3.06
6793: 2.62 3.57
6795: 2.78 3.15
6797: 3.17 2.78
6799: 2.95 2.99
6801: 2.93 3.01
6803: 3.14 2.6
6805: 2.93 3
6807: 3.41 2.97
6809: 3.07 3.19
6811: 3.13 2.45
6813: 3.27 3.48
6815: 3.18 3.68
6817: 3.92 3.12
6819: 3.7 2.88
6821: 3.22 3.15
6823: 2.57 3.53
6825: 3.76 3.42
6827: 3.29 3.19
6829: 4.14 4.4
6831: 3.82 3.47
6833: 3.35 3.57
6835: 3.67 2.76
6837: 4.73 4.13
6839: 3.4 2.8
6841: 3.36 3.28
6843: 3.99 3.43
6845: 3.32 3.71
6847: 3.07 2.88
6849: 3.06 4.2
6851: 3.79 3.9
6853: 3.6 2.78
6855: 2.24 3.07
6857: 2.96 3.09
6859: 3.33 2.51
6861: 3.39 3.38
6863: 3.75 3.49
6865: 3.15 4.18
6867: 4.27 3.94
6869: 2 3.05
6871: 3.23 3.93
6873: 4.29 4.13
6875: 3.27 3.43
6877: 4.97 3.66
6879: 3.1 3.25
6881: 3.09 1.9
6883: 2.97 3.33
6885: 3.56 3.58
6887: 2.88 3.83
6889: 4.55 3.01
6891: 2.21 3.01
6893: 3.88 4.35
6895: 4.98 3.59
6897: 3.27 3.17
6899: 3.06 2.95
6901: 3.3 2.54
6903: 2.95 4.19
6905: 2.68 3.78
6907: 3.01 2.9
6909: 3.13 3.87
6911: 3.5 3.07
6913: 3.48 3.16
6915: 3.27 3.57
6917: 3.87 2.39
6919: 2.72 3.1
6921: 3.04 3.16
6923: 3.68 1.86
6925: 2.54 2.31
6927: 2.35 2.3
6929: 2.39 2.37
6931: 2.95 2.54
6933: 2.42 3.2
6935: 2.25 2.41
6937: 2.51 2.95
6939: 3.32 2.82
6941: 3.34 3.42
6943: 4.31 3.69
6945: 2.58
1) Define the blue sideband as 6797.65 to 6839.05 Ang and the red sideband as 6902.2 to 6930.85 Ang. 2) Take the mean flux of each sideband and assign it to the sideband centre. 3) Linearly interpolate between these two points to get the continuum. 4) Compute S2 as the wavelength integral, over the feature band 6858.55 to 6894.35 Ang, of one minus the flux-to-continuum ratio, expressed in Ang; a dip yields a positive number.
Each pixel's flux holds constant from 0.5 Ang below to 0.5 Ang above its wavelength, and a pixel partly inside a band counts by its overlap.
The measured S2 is -3.4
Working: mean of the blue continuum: 3.32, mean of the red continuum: 3.02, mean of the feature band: 3.44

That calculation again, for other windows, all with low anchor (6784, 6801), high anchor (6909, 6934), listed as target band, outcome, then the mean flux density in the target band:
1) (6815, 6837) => -3.7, 3.48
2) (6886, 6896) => -2.3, 3.63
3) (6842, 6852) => -1.8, 3.5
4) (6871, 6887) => -2.8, 3.47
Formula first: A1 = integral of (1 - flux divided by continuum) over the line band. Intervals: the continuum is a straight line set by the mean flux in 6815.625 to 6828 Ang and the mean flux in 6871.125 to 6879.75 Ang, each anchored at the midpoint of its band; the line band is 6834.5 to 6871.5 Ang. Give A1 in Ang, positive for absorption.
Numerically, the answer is 2.4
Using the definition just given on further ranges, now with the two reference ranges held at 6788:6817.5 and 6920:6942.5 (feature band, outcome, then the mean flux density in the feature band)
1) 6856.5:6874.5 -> -3.5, 3.45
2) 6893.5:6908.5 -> -3.0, 3.38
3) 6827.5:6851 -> -4.8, 3.56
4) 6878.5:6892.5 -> -1.6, 3.16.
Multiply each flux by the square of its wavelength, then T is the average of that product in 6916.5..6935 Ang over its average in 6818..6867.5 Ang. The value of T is 0.8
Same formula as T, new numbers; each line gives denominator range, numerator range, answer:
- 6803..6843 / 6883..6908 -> 1.03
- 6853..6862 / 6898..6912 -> 1.09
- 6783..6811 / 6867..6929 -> 1.11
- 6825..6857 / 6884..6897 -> 1.05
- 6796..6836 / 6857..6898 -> 1.08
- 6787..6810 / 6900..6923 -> 1.12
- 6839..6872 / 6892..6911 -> 1.04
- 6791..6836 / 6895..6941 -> 0.96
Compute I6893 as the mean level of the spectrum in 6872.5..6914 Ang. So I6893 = 3.4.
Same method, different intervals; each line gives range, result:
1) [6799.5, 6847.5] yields 3.35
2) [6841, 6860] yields 3.3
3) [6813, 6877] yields 3.45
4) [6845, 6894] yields 3.38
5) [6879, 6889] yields 3.22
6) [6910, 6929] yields 2.97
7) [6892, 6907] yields 3.45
